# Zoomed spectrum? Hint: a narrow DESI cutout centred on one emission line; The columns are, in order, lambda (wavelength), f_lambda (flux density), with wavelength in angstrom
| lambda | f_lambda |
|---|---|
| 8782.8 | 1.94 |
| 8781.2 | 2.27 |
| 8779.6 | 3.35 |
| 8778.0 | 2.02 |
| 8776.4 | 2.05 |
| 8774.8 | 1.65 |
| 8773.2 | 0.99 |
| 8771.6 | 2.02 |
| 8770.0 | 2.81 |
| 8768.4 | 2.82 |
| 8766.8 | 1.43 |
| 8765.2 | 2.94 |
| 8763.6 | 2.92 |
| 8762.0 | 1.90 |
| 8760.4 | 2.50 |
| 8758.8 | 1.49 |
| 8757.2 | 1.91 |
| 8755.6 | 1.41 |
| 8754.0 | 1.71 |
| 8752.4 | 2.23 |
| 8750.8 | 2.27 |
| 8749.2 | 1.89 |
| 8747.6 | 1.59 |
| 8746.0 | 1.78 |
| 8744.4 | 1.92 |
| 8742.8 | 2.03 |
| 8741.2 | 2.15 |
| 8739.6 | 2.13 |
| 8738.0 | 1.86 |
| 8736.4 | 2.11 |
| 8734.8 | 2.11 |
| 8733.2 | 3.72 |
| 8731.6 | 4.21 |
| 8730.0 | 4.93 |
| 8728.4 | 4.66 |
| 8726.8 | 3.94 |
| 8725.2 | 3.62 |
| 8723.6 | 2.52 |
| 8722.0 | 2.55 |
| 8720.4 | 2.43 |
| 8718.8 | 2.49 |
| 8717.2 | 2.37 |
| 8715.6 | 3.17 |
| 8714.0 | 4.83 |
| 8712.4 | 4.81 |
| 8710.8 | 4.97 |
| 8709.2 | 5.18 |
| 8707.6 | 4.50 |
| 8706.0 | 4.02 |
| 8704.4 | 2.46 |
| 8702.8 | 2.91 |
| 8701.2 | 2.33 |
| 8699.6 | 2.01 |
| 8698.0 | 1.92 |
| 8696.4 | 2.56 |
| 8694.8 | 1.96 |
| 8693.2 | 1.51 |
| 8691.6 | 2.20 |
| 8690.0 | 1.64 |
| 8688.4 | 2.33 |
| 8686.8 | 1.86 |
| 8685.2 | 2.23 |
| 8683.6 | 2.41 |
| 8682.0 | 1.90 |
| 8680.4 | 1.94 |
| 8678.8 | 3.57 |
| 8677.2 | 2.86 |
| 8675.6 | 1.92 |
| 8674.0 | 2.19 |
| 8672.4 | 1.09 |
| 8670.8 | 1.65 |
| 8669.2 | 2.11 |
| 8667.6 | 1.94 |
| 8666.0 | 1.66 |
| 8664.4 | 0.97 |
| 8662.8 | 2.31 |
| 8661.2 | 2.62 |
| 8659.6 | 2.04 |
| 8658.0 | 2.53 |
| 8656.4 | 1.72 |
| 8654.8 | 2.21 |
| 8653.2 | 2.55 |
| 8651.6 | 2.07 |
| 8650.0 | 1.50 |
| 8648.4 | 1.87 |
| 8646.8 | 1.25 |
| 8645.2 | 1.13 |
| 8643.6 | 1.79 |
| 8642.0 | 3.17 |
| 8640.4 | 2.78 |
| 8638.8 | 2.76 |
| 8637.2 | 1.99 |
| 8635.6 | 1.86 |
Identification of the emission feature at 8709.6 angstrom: [S II]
